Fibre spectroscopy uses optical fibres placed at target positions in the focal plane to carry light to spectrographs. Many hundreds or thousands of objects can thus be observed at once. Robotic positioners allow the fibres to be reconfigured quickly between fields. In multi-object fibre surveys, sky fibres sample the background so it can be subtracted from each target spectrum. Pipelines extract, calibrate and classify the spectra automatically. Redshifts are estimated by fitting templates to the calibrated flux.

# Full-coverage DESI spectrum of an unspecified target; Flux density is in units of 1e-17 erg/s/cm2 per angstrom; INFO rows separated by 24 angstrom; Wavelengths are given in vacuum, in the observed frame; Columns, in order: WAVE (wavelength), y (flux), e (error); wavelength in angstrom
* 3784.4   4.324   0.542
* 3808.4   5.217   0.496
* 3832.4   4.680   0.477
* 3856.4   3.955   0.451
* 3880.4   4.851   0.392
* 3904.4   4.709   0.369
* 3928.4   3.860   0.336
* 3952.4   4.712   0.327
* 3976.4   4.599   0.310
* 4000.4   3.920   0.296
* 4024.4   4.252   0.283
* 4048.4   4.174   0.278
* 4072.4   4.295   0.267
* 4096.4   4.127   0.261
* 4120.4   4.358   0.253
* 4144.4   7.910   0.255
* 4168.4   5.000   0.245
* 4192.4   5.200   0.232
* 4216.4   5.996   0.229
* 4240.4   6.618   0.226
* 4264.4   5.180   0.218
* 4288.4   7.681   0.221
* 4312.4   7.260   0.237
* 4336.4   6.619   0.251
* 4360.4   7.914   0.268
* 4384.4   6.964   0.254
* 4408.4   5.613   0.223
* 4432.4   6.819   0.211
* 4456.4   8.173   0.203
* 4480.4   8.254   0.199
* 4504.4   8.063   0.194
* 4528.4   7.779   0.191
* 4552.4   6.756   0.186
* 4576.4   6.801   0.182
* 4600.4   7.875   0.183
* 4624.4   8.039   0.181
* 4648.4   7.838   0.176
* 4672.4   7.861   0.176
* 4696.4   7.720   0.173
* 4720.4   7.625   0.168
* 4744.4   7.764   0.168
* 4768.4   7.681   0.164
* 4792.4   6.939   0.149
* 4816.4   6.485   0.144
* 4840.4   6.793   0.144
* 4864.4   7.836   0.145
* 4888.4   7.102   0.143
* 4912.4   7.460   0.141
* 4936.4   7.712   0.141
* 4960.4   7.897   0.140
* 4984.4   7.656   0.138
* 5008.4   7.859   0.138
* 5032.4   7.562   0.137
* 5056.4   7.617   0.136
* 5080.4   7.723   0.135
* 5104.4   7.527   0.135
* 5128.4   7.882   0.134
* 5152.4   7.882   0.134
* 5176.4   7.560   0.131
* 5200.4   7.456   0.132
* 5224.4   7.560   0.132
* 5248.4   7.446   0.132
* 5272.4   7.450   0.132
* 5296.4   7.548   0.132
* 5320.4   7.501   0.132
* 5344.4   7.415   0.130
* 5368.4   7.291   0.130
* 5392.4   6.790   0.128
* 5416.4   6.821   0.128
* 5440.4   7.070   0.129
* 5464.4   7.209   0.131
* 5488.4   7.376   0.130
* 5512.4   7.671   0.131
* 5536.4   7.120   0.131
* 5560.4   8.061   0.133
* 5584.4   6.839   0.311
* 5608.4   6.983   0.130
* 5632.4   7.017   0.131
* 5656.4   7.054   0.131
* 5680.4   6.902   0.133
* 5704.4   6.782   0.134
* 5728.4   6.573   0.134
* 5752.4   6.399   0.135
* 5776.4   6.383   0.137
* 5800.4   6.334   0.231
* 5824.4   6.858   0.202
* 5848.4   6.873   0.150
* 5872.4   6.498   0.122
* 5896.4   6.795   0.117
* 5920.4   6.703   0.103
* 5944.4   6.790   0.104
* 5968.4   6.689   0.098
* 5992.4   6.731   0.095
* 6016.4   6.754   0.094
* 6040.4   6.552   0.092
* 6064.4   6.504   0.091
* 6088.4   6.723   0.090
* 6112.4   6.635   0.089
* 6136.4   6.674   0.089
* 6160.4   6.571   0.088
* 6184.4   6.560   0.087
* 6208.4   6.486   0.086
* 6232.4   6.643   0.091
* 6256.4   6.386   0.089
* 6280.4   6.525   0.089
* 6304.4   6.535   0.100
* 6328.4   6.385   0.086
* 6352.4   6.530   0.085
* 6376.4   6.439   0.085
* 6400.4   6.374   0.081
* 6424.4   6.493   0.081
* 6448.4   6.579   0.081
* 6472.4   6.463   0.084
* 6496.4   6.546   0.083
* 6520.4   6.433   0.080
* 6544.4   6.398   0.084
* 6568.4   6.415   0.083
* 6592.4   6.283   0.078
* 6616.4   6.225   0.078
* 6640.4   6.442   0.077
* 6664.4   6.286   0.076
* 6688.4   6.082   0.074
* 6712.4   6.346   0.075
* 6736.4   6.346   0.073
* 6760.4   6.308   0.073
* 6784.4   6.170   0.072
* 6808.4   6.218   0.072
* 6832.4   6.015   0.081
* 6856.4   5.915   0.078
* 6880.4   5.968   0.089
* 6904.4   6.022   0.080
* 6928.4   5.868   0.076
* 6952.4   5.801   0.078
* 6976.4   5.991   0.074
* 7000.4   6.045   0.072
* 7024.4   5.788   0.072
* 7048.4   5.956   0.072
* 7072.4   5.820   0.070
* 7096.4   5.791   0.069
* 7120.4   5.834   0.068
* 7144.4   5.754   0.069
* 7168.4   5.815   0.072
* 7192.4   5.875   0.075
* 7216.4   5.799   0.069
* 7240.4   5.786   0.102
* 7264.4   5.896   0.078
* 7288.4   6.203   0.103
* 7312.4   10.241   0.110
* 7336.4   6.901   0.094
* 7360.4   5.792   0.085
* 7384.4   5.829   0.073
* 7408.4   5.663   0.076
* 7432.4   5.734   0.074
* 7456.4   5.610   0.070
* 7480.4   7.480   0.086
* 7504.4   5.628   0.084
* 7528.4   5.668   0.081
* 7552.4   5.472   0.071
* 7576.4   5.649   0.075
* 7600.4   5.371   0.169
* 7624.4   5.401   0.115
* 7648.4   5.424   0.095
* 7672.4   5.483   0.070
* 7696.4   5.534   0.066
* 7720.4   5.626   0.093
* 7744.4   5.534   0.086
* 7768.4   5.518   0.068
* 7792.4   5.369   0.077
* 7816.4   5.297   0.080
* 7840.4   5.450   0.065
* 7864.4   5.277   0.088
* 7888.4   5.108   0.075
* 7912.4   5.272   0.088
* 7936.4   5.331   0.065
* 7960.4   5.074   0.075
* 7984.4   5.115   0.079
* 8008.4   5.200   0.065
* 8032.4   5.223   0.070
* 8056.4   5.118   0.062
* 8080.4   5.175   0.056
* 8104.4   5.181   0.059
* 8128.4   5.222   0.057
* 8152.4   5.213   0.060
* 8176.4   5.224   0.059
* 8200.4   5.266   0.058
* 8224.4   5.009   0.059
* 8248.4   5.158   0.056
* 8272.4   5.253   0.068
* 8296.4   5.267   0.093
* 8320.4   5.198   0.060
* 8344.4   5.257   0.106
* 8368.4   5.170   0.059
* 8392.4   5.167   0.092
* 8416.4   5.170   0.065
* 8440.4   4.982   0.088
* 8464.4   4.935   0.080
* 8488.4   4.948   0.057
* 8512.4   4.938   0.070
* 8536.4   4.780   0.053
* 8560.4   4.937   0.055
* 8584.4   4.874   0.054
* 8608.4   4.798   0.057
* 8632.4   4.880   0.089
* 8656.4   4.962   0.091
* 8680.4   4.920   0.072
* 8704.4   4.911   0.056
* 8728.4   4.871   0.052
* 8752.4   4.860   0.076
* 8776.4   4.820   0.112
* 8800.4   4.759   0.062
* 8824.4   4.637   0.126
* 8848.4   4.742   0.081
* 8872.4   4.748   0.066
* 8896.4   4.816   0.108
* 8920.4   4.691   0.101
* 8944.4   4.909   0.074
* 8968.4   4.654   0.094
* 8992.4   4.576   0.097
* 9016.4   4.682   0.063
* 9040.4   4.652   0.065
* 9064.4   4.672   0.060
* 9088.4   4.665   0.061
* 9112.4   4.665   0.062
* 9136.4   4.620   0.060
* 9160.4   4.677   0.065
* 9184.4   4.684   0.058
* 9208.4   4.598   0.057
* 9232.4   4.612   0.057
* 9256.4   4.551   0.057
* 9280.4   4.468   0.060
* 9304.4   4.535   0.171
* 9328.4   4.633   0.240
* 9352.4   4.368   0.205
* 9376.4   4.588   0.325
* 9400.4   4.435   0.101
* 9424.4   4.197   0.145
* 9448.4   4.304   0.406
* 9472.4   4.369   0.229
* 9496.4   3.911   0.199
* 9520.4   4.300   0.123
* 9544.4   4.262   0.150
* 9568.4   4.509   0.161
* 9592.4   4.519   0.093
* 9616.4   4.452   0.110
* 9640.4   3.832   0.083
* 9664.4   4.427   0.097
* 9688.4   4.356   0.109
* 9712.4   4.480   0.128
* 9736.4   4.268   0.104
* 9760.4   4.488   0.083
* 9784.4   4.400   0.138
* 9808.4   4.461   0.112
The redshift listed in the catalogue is 0.11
